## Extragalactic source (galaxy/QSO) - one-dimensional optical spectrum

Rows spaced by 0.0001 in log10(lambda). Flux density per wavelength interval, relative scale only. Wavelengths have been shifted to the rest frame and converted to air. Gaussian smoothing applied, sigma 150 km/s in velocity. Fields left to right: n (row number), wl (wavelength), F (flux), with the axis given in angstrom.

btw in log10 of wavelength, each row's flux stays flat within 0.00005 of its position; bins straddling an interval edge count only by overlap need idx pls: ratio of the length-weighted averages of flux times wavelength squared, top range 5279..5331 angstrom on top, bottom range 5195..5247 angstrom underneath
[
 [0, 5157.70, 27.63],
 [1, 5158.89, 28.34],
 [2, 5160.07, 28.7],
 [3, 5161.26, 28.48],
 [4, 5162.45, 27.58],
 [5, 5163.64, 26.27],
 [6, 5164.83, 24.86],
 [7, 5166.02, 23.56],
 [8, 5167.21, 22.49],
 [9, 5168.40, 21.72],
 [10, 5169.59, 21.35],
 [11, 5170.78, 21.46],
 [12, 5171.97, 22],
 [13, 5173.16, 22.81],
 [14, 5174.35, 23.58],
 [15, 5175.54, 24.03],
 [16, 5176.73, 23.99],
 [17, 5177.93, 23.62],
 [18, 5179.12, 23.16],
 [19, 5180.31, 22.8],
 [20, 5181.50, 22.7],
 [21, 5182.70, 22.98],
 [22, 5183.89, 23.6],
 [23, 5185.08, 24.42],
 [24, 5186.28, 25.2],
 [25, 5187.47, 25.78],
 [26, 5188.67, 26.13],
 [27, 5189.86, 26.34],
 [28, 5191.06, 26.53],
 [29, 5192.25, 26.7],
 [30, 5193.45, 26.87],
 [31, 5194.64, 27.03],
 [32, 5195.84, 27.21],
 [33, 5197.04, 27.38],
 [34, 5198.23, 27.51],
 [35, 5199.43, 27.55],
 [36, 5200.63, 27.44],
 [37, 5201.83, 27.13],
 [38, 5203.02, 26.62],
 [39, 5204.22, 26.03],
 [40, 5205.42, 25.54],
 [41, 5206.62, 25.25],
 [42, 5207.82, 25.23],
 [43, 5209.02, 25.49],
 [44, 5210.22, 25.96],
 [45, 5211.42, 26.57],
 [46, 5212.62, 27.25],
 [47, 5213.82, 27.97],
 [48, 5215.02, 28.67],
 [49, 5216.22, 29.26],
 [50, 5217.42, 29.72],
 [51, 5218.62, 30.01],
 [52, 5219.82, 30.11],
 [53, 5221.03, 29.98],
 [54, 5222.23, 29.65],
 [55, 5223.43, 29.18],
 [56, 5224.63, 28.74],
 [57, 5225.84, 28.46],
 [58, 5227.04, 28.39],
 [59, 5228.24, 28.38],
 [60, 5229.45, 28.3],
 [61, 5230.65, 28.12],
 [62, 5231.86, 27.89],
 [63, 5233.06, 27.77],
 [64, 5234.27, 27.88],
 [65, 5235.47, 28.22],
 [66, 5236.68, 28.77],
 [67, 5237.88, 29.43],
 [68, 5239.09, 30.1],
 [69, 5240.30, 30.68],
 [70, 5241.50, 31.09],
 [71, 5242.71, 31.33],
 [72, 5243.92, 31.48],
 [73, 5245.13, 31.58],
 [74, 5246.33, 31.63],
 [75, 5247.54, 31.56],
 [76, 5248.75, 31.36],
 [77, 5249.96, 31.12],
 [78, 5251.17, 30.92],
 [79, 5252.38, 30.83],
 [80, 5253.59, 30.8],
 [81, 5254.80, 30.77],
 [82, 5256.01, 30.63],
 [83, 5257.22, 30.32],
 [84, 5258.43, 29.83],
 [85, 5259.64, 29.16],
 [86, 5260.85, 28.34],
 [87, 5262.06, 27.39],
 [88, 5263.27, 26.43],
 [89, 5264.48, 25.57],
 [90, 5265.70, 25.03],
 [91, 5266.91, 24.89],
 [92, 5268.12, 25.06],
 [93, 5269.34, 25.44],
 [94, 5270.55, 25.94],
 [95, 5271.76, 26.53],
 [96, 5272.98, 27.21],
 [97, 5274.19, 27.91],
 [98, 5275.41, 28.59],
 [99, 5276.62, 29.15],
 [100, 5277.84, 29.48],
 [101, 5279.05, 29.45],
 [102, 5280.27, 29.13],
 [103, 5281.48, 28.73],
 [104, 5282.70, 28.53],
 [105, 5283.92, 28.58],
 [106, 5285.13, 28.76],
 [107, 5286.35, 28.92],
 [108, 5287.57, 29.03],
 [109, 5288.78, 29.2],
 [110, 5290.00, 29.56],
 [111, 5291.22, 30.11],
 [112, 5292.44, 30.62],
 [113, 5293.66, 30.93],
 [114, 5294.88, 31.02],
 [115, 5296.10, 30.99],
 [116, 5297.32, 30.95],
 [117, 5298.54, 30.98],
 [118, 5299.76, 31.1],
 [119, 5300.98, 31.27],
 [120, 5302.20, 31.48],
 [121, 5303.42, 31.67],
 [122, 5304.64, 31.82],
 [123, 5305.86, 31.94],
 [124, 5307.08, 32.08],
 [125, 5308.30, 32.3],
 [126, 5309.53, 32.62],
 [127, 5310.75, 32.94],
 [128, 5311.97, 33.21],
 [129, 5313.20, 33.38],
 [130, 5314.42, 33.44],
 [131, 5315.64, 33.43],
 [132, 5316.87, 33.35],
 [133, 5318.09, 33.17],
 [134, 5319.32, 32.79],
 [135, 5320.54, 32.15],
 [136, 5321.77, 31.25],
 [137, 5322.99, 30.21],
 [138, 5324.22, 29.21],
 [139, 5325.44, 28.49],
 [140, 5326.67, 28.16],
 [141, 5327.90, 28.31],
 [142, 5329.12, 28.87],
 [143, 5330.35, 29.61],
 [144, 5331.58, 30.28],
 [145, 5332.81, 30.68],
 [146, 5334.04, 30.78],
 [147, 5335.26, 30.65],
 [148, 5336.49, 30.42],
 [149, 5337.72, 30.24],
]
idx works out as 1.12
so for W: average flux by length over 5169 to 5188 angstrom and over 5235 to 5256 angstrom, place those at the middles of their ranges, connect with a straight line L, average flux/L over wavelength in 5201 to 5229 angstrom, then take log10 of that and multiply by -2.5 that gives -0.02 mag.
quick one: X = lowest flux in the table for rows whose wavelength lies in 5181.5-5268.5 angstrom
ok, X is 22.7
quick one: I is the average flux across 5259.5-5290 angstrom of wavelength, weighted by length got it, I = 27.7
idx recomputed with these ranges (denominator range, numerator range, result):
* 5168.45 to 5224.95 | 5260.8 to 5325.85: 1.19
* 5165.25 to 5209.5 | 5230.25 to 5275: 1.19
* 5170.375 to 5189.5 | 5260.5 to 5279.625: 1.18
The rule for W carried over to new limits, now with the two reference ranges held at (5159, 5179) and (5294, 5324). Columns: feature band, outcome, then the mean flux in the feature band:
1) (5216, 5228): -0.08 mag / 29.3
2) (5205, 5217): -0.01 mag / 26.8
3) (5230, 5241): -0.03 mag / 28.8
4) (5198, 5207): -0.02 mag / 26.6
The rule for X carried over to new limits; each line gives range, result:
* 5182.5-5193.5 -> 22.98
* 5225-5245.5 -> 27.77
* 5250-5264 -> 26.43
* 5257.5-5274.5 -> 24.89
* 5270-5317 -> 25.94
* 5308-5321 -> 32.15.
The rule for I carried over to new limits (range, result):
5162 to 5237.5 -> 26.3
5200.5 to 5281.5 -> 28.5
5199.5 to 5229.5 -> 27.8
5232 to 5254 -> 30.3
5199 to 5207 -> 26.5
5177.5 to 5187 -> 23.6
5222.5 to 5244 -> 29.1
